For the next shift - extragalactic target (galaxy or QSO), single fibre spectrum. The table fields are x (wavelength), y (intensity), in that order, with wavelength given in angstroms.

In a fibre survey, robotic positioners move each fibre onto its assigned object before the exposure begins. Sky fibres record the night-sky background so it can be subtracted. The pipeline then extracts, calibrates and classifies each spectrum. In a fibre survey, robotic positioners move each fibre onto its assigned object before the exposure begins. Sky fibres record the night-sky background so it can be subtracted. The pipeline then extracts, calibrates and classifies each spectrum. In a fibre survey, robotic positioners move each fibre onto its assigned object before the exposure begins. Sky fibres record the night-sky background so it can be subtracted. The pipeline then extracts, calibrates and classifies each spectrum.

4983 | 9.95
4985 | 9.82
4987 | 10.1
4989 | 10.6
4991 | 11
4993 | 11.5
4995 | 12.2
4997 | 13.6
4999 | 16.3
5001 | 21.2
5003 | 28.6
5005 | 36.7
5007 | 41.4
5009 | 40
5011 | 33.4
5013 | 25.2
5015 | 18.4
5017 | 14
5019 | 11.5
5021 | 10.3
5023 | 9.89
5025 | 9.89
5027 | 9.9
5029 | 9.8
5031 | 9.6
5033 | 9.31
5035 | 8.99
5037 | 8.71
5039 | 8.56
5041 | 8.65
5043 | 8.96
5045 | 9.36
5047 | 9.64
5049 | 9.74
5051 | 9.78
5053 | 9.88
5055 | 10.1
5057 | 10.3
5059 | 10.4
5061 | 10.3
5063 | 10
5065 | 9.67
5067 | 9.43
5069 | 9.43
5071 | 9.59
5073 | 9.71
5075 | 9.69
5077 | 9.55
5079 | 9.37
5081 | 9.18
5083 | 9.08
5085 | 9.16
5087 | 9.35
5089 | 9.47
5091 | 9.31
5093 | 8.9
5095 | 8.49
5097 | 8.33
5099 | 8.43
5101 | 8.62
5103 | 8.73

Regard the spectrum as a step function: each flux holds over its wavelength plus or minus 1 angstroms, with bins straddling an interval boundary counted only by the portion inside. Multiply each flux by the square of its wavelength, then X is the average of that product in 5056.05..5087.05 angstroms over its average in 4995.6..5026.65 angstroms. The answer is 0.5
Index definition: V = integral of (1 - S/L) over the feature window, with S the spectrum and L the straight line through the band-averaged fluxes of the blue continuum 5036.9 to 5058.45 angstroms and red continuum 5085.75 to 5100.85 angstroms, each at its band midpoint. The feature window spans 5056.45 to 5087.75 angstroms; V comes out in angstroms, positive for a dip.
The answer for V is -1.6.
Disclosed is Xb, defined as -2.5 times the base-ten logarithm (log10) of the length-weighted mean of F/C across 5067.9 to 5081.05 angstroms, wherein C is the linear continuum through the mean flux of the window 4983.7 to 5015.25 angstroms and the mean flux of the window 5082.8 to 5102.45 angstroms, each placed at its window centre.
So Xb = 0.183 mag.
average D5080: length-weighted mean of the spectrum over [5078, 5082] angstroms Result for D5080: 9.27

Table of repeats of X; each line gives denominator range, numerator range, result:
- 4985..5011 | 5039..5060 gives 0.46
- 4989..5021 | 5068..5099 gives 0.44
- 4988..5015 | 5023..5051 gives 0.41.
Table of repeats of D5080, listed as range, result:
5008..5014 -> 32.9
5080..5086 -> 9.14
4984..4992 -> 10.4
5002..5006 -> 32.7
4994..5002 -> 15.8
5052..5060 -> 10.2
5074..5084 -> 9.37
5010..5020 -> 20.5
